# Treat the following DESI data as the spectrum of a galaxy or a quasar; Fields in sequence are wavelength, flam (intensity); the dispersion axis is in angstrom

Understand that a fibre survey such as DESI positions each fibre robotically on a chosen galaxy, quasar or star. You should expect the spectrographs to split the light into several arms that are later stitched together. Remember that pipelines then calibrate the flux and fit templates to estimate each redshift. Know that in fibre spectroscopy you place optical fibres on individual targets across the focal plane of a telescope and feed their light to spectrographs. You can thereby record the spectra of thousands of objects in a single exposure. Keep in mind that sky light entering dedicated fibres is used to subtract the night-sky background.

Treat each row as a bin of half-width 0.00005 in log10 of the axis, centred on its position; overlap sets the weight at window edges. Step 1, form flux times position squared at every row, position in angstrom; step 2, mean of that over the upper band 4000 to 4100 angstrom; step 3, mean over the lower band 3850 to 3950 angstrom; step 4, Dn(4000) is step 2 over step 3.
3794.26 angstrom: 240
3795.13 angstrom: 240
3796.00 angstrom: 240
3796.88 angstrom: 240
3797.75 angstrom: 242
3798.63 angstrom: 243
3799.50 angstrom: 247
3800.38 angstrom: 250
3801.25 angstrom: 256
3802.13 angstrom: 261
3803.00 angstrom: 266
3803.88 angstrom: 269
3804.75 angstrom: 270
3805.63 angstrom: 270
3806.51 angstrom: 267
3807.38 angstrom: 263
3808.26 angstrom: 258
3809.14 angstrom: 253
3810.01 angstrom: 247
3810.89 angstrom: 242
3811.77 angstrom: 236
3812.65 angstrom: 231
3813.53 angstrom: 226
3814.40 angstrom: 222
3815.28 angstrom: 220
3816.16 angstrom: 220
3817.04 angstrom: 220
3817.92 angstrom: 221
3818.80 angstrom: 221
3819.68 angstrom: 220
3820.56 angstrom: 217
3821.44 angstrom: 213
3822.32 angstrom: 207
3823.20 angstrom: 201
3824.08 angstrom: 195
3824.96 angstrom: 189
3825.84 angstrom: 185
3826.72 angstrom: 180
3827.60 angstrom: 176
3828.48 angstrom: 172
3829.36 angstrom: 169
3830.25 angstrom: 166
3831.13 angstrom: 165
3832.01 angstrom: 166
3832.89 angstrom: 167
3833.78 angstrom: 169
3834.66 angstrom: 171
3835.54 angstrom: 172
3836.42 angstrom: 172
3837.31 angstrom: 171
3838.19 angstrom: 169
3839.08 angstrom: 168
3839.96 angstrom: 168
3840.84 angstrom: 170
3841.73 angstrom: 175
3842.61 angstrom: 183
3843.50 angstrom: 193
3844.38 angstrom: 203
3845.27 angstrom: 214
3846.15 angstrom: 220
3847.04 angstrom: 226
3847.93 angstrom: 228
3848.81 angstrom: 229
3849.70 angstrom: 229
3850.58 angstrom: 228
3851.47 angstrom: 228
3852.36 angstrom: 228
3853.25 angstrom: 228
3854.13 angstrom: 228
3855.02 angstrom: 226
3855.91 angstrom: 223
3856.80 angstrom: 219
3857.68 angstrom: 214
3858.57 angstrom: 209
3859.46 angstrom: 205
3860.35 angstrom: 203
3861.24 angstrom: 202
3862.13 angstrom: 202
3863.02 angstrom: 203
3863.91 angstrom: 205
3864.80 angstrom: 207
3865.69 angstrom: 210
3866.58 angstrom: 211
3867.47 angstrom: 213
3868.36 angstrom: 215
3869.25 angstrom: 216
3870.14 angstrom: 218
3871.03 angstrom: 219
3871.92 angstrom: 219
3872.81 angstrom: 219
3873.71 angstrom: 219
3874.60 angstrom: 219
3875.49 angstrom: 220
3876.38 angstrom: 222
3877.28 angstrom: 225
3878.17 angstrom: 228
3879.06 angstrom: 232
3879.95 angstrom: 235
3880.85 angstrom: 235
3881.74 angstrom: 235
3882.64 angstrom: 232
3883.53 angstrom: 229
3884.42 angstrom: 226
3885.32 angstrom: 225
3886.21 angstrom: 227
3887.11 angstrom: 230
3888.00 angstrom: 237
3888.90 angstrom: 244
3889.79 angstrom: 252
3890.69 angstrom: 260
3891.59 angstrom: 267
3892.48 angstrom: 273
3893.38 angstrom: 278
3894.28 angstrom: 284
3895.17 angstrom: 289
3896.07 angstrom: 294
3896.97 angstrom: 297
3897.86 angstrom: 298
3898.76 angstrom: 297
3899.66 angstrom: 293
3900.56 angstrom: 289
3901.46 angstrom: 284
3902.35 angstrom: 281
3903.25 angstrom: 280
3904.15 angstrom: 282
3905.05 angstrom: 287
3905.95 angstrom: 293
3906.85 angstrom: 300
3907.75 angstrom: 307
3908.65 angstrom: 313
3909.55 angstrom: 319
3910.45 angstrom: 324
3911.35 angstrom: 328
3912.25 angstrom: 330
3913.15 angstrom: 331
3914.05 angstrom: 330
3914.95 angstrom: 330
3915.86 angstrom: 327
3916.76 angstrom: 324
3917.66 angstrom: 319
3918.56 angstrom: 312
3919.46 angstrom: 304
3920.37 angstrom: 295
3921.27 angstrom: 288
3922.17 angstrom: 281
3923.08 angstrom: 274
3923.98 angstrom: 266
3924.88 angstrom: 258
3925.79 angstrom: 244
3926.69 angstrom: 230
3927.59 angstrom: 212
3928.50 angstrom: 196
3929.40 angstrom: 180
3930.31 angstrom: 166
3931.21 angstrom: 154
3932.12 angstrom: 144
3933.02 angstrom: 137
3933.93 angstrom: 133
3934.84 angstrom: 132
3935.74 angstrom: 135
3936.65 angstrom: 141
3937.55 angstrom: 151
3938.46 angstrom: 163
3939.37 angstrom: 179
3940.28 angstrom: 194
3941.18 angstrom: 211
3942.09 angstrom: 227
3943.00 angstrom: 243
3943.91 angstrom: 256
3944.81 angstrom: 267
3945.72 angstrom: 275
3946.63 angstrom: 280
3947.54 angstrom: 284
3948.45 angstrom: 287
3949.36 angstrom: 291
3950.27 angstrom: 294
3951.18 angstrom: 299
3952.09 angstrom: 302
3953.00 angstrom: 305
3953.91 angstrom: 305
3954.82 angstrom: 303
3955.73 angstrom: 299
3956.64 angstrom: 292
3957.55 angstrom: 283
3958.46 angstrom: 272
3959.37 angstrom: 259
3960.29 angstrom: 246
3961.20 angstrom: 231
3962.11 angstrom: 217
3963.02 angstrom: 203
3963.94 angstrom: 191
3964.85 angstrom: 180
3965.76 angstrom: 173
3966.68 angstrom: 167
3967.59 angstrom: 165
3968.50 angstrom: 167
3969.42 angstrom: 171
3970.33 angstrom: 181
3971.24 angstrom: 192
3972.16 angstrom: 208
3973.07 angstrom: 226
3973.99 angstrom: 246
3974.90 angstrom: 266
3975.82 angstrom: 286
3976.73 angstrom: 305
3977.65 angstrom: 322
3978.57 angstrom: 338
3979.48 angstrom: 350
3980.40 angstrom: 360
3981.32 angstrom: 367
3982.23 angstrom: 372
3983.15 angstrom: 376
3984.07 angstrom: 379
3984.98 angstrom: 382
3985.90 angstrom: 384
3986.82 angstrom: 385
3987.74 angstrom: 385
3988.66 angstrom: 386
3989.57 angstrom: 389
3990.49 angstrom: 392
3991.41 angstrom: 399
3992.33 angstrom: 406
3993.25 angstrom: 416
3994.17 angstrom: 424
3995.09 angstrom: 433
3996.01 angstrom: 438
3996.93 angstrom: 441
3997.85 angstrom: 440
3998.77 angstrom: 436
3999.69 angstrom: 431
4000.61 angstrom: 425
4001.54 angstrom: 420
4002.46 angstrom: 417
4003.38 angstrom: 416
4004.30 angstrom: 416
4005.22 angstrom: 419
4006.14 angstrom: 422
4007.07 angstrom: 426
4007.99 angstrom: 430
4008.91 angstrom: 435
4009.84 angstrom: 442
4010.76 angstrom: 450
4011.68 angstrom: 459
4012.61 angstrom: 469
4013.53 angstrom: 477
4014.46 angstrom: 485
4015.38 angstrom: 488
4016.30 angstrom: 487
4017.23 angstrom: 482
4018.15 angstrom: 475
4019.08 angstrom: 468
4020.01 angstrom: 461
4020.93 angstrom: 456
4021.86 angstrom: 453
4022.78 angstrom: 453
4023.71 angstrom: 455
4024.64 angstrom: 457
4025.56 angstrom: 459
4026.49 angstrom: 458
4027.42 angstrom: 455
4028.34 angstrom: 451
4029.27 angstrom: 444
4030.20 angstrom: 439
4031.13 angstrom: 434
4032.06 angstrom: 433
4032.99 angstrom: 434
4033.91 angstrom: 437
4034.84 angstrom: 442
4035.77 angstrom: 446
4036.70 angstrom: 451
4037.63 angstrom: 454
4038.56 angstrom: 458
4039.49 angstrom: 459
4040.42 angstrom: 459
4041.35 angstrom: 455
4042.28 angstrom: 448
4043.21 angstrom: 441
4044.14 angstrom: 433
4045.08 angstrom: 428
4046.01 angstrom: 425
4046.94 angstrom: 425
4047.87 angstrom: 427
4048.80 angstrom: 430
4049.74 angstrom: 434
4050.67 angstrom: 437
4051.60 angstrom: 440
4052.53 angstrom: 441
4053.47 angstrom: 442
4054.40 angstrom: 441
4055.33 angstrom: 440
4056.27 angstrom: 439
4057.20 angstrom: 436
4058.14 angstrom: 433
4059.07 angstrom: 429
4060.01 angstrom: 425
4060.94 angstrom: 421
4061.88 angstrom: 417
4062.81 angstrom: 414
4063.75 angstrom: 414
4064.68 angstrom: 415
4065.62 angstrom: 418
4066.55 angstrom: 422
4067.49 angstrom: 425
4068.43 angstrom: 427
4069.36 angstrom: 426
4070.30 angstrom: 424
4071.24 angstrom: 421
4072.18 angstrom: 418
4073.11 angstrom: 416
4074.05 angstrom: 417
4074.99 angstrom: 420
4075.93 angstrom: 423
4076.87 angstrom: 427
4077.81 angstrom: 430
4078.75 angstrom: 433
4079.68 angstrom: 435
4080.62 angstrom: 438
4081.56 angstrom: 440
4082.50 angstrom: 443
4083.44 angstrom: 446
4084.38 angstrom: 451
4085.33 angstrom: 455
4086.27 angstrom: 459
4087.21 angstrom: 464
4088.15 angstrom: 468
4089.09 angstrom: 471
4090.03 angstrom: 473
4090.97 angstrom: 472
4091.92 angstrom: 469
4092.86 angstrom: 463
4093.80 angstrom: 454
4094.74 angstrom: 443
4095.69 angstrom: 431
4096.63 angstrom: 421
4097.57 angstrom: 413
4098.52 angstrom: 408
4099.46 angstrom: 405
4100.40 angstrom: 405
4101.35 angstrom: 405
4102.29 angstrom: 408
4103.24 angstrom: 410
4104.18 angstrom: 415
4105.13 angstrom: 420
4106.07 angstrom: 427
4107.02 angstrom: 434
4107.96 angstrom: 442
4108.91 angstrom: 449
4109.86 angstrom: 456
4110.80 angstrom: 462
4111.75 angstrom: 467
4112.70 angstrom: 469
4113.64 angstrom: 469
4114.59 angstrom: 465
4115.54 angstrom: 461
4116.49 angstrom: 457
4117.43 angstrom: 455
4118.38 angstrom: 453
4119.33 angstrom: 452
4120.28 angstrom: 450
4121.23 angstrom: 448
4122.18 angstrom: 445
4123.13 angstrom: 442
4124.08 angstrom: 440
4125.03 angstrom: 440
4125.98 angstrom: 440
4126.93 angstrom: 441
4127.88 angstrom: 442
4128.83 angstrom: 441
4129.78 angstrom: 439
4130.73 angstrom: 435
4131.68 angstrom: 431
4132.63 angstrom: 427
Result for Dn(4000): 1.95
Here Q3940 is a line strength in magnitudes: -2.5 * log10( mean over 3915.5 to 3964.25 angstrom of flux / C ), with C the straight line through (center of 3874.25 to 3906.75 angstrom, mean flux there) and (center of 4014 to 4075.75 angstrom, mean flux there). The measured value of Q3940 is 0.29 mag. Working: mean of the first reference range 258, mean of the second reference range 441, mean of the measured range 242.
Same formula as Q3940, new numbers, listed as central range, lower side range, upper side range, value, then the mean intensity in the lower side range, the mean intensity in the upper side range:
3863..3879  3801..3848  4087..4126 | 0.144 mag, 209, 444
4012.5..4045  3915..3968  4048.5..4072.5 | -0.207 mag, 238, 428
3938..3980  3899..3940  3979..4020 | 0.329 mag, 254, 423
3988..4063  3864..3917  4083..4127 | -0.168 mag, 262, 444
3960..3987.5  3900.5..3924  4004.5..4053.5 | 0.382 mag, 305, 448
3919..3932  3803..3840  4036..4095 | 0.277 mag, 208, 438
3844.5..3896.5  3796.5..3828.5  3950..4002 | 0.144 mag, 231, 315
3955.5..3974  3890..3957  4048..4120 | 0.382 mag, 263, 437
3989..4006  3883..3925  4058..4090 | -0.147 mag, 287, 433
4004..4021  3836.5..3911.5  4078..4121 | -0.243 mag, 237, 444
